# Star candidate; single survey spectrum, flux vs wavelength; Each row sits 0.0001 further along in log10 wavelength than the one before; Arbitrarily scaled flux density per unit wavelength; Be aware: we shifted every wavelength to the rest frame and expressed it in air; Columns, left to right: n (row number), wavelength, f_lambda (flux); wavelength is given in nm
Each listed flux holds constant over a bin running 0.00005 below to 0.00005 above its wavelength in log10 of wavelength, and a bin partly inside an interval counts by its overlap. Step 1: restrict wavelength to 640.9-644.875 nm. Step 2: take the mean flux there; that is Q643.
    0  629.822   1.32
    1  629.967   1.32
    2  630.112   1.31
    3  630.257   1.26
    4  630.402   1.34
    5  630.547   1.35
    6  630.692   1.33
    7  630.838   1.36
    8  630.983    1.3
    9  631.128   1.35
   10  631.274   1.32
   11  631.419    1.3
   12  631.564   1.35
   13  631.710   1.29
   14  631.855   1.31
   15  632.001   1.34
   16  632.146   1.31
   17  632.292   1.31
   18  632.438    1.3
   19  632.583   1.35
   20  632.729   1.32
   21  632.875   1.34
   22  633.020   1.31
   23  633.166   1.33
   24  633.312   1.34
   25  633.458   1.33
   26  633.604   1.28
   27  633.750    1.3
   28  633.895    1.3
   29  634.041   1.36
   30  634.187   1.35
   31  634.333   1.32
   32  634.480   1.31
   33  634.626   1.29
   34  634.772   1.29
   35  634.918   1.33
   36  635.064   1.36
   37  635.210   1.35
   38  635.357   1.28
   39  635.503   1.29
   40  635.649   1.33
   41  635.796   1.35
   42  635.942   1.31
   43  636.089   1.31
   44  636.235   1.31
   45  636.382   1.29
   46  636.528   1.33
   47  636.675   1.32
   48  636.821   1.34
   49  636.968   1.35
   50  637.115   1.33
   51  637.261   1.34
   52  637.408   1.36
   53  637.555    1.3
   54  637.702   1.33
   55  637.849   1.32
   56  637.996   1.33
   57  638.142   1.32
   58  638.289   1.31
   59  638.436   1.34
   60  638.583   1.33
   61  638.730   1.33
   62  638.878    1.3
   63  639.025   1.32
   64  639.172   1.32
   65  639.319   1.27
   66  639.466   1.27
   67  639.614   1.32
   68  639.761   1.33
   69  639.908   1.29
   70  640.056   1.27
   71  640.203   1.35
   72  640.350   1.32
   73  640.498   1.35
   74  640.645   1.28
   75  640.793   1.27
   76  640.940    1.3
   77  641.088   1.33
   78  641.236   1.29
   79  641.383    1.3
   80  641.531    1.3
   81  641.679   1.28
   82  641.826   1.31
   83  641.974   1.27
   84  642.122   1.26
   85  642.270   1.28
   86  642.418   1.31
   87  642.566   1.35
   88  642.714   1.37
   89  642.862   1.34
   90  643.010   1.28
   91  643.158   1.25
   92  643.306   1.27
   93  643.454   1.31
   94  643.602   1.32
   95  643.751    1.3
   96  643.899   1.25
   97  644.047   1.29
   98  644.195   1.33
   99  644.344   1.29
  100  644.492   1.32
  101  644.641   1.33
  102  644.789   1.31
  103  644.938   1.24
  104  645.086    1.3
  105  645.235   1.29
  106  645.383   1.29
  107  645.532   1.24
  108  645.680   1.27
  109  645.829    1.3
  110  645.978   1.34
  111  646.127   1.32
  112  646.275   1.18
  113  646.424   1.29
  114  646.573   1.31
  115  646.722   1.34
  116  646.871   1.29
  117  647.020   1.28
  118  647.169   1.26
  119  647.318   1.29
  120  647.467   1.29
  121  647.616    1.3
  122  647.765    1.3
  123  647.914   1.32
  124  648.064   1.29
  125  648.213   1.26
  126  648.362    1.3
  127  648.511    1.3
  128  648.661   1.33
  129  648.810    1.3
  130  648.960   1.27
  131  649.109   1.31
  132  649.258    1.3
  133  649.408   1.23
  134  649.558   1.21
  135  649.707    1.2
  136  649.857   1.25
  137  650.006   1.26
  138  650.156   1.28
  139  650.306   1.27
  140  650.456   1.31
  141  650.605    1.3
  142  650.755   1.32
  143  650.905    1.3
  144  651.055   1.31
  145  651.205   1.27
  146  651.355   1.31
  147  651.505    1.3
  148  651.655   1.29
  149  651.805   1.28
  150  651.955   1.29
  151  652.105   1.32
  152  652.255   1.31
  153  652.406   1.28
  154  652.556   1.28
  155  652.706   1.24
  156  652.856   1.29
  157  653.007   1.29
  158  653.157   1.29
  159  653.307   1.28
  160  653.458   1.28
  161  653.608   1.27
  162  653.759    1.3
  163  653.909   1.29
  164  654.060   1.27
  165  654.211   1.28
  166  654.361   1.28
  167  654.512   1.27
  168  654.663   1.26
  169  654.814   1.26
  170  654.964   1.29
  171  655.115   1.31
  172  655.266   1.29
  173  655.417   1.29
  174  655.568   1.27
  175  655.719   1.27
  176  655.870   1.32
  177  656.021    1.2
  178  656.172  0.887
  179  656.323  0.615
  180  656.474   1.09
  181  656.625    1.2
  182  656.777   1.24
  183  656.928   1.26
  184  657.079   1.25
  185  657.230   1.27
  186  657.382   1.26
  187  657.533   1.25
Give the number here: 1.3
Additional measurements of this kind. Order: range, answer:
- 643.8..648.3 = 1.29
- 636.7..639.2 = 1.33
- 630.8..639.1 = 1.32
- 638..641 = 1.31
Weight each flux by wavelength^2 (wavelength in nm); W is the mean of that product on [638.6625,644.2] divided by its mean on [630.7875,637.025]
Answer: 1.0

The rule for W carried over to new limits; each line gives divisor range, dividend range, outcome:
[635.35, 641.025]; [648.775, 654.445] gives 1.02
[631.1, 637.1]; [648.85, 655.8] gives 1.03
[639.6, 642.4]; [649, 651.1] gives 1.01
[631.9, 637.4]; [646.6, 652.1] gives 1.02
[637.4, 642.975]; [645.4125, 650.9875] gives 1.00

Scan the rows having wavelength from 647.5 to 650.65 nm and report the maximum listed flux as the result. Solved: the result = 1.33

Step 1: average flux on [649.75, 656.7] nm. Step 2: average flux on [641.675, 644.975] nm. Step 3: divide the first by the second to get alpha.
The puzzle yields 1.0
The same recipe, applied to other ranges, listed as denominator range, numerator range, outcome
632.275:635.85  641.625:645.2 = 0.98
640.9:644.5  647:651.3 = 0.99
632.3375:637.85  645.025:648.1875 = 0.98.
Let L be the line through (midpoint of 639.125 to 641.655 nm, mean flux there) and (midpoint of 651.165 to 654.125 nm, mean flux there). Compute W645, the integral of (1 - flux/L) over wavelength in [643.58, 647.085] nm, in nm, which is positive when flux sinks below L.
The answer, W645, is 0.01 nm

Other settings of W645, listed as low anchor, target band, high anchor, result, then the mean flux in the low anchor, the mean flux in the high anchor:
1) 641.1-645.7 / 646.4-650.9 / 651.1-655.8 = 0.01 nm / 1.3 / 1.28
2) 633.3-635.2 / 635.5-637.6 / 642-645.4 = -0.02 nm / 1.32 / 1.3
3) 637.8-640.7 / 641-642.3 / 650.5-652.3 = 0.02 nm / 1.31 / 1.3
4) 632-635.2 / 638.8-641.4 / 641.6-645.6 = 0.00 nm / 1.32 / 1.3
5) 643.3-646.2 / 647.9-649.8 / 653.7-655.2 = 0.02 nm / 1.3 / 1.28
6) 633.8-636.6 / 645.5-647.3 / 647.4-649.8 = 0.00 nm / 1.32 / 1.28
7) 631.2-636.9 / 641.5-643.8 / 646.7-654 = 0.00 nm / 1.32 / 1.29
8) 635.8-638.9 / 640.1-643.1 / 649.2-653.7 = 0.01 nm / 1.32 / 1.28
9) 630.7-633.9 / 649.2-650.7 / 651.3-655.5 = 0.03 nm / 1.32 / 1.29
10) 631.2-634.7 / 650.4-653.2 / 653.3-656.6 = -0.14 nm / 1.32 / 1.22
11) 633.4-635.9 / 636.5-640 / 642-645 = -0.03 nm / 1.32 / 1.3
